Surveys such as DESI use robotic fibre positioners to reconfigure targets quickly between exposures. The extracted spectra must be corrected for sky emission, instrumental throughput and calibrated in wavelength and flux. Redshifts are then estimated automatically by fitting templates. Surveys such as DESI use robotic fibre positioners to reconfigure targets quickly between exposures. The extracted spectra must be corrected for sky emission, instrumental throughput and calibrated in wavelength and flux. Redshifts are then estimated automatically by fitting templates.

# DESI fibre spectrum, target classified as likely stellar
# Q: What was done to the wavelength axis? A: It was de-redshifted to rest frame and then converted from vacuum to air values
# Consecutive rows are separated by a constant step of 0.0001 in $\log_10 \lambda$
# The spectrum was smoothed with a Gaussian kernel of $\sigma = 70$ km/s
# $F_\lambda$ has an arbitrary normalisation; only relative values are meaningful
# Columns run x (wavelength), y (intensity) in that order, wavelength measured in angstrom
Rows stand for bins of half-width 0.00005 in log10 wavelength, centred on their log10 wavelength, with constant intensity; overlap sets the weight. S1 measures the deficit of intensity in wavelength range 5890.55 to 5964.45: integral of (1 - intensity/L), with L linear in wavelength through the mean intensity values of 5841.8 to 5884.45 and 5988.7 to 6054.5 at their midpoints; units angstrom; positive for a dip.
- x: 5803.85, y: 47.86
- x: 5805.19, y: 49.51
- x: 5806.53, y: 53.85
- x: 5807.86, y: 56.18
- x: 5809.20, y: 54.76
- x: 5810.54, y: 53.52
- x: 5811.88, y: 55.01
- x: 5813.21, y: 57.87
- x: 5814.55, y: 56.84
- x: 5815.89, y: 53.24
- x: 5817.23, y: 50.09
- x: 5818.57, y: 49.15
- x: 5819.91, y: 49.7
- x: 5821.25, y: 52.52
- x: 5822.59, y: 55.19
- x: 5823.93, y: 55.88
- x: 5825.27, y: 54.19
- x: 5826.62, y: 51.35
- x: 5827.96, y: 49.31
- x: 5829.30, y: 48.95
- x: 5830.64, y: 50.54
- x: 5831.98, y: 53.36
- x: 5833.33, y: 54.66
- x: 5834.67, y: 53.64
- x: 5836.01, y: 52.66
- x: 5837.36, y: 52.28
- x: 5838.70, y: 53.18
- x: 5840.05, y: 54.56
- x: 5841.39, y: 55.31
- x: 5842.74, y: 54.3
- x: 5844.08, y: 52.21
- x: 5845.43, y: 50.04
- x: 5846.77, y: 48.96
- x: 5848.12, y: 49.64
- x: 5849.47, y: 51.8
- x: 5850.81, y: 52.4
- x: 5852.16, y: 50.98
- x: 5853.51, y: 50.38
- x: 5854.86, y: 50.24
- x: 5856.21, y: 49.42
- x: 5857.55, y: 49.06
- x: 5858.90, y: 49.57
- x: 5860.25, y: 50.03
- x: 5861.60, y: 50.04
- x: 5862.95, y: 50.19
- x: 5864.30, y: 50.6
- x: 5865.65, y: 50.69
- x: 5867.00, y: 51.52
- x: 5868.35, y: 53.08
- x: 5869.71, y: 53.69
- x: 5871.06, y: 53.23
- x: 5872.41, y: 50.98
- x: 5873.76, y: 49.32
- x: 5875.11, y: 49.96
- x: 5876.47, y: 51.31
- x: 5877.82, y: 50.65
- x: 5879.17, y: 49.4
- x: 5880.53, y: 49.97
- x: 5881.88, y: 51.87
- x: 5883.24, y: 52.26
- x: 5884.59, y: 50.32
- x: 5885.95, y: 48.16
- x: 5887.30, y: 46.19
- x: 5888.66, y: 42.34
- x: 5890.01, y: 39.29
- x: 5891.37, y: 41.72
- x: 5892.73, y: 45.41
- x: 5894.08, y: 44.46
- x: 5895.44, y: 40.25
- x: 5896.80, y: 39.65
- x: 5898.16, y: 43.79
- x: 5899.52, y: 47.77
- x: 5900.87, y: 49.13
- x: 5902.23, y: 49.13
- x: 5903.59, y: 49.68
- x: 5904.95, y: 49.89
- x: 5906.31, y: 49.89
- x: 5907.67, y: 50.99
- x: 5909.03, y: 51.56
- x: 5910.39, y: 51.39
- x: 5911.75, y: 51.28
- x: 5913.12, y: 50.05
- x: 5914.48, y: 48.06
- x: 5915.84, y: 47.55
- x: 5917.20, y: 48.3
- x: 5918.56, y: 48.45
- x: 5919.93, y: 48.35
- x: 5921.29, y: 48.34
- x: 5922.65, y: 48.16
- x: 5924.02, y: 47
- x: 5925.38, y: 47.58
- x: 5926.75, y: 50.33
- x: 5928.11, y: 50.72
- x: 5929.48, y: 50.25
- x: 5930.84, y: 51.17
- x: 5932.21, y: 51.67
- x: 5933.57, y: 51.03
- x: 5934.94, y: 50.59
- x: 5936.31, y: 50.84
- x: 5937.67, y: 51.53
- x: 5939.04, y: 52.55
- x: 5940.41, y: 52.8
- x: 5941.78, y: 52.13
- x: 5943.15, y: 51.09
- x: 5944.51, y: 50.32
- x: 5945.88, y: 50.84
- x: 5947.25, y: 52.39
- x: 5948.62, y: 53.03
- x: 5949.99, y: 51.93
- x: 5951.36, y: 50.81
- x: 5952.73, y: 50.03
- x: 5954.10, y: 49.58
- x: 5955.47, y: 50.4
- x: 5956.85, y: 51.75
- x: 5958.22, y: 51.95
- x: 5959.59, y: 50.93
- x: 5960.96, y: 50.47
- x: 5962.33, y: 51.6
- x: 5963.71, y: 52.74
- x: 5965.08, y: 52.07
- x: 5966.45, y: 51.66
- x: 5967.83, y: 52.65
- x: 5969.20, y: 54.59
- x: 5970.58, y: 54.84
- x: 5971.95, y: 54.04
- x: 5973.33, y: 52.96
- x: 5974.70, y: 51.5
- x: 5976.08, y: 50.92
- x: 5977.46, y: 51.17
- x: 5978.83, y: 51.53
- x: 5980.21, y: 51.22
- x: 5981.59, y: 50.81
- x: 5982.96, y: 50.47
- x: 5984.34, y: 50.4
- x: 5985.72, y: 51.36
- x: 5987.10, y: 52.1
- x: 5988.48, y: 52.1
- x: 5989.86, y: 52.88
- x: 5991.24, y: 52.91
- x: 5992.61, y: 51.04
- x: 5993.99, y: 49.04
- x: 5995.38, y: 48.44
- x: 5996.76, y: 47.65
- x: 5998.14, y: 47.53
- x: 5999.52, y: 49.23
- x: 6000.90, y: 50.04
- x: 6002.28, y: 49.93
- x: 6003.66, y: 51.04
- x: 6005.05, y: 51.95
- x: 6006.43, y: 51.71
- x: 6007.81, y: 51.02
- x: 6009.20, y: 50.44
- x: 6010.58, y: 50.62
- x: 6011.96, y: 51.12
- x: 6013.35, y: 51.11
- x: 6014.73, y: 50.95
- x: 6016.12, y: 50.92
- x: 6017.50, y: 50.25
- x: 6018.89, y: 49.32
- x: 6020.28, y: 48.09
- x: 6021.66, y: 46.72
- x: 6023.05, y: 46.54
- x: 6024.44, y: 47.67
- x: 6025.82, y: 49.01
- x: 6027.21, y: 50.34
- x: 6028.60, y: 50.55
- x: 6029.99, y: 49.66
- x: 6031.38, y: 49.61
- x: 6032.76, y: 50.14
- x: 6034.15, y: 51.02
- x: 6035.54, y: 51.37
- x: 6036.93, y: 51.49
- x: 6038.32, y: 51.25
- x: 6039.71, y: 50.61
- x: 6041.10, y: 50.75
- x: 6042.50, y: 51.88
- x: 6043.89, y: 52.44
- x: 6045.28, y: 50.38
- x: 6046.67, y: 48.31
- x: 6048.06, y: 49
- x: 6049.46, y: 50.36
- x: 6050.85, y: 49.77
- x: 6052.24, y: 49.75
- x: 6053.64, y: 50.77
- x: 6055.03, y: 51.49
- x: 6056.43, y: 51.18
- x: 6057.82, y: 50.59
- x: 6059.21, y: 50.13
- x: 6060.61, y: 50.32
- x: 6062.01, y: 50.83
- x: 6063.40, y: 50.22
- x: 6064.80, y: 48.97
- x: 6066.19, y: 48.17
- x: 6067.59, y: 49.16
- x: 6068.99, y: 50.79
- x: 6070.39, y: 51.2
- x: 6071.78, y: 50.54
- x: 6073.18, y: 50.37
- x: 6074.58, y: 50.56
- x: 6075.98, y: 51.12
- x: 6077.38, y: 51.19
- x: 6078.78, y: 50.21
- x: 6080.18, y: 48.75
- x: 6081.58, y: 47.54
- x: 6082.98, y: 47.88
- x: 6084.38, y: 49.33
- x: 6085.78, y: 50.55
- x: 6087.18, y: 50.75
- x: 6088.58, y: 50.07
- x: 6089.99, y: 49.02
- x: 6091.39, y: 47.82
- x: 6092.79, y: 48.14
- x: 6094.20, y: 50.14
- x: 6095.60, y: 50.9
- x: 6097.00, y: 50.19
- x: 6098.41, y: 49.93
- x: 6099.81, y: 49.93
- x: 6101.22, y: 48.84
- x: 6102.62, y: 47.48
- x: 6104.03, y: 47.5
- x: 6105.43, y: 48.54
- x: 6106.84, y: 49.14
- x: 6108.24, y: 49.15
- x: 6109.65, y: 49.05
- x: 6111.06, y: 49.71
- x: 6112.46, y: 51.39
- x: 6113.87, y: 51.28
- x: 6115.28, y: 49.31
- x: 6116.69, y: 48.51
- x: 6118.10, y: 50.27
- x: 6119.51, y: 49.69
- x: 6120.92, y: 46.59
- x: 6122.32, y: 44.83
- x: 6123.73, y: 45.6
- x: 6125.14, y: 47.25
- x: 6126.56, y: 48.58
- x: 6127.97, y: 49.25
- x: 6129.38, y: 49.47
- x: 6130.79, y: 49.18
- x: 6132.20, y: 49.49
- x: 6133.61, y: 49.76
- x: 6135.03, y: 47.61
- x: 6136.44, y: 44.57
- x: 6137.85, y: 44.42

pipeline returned 1.6 angstrom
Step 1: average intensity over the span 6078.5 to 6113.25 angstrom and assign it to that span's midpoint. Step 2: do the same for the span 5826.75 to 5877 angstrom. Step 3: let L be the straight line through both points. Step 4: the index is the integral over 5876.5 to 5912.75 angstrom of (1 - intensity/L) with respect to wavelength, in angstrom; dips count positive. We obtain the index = 2.41 angstrom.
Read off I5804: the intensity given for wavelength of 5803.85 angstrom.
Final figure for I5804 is 47.86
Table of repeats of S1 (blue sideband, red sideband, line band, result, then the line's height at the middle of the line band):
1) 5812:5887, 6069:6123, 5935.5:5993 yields -1.3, 50.6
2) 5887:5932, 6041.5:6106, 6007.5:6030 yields -0.3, 49.1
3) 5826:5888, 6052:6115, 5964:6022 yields -0.8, 50.3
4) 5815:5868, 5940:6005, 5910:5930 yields 0.9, 51.4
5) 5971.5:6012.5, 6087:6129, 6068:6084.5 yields -0.2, 49.5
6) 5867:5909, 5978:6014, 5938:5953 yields -0.6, 49.5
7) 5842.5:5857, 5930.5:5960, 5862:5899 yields 2.1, 51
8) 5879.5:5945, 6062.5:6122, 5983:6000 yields -0.5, 49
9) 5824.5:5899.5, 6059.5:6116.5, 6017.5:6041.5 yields 0.0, 49.7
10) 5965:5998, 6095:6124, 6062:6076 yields -0.1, 49.8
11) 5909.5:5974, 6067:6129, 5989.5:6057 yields -0.2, 50.1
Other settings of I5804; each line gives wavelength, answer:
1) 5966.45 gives 51.66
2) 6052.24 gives 49.75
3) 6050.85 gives 49.77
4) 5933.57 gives 51.03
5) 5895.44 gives 40.25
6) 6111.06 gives 49.71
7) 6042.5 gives 51.88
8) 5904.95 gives 49.89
